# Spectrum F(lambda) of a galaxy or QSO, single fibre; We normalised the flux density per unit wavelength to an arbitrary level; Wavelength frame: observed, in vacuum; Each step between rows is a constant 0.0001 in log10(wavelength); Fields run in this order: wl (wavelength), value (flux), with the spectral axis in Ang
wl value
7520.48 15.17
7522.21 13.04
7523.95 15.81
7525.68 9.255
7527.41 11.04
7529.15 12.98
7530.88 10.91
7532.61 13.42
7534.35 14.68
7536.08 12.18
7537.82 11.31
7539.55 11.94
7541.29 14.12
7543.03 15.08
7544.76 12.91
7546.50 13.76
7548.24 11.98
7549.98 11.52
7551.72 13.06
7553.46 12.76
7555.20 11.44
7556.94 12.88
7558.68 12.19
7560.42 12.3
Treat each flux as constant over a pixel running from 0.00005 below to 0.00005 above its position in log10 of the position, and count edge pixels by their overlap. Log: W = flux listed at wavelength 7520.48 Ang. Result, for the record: 15.17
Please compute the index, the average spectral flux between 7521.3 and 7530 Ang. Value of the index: 12.4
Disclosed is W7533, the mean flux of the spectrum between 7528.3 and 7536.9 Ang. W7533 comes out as 12.8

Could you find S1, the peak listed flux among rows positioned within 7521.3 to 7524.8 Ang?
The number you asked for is 15.81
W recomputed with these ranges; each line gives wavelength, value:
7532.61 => 13.42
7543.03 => 15.08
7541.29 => 14.12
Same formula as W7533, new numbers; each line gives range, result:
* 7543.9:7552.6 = 12.6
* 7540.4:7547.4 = 13.9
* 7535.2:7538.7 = 11.8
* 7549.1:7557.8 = 12.3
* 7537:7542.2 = 12.5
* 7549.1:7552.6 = 12.3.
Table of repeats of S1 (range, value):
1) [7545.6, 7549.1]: 13.76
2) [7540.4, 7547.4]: 15.08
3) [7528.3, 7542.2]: 14.68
